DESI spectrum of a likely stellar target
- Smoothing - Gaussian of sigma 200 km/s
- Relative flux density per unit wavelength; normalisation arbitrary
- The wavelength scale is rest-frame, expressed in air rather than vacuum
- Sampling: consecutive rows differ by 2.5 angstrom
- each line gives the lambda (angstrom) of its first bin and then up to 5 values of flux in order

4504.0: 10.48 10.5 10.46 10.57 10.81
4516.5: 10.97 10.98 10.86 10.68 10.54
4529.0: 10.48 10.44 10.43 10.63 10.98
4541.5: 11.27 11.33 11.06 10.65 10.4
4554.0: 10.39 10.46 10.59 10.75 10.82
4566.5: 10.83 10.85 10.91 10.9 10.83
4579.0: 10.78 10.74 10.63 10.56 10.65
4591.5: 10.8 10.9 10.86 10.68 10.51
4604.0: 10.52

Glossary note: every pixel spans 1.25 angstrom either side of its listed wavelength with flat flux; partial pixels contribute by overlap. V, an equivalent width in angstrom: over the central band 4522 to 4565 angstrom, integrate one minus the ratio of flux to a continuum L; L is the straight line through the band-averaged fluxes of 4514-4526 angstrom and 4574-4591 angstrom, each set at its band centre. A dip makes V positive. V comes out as 0.38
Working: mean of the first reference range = 10.8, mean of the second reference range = 10.7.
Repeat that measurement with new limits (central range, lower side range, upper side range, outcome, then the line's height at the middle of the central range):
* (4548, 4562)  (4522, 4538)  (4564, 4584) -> 0.2 angstrom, 10.7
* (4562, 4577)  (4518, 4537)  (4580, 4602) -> -0.2 angstrom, 10.7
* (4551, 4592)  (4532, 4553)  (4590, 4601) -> 0.4 angstrom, 10.8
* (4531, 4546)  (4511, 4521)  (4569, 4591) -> -0.1 angstrom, 10.8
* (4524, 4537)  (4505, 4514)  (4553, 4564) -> 0.1 angstrom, 10.6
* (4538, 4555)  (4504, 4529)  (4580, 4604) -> -0.3 angstrom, 10.7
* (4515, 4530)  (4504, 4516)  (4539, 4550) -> 0.0 angstrom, 10.8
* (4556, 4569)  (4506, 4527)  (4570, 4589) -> 0.0 angstrom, 10.7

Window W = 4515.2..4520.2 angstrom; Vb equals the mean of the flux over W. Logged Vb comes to 11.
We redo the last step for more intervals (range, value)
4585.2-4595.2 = 10.7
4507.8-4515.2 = 10.6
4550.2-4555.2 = 10.4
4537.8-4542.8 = 11.1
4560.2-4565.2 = 10.8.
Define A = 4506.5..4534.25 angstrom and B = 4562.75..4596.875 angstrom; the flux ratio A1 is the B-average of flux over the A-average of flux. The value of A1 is 1.0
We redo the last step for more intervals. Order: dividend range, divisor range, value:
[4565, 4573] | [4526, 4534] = 1.04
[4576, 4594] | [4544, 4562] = 1.01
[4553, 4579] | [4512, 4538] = 1.01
